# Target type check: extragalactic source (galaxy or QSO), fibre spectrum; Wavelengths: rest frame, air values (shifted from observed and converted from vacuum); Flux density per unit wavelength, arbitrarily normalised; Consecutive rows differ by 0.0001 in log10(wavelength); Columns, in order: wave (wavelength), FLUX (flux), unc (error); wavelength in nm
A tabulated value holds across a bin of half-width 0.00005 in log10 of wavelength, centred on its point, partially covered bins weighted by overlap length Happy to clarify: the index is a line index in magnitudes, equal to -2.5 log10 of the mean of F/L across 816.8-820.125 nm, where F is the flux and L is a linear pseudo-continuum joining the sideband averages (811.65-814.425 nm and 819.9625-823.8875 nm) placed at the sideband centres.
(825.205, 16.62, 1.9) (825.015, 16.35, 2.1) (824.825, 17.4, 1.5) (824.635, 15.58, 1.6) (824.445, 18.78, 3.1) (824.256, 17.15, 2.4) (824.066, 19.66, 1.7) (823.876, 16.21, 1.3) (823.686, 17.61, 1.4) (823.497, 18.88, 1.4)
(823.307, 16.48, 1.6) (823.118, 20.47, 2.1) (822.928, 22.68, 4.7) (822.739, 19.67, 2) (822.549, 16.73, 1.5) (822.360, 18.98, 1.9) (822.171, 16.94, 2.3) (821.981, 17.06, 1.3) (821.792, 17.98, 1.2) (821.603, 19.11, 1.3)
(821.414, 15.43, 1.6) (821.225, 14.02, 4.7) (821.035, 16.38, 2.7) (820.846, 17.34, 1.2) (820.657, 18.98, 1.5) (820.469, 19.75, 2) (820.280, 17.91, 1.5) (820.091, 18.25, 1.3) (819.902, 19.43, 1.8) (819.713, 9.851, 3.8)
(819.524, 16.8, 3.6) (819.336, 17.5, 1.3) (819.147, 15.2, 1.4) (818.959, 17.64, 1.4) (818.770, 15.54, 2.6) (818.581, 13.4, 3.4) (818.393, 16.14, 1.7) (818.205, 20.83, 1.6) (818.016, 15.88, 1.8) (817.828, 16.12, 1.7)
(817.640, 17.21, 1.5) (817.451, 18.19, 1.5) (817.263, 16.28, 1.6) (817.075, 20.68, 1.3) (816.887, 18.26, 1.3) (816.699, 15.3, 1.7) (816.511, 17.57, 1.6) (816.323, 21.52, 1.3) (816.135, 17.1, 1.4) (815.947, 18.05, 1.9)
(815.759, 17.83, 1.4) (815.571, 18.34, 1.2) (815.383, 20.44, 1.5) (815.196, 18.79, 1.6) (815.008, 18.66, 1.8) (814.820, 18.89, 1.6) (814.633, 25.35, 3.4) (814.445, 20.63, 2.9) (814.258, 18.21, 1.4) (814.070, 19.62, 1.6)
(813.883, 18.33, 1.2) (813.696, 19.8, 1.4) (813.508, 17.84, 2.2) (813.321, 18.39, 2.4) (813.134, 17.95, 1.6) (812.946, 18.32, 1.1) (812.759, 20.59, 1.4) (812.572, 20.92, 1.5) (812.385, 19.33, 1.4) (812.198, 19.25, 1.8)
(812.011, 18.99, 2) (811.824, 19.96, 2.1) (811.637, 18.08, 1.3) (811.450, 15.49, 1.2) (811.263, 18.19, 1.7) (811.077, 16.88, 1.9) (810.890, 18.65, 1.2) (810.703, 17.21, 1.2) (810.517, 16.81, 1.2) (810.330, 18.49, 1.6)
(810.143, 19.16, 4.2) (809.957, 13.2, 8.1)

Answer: 0.10 mag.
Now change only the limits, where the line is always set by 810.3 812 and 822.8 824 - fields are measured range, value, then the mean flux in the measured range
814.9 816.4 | -0.04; 18.8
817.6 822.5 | 0.10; 16.9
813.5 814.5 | -0.06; 19.1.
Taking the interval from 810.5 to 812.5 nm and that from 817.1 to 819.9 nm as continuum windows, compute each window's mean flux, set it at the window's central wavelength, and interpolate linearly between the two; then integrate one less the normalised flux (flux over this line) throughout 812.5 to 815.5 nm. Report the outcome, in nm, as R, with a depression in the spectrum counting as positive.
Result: -0.34 nm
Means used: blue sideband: 18.2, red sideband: 16.4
